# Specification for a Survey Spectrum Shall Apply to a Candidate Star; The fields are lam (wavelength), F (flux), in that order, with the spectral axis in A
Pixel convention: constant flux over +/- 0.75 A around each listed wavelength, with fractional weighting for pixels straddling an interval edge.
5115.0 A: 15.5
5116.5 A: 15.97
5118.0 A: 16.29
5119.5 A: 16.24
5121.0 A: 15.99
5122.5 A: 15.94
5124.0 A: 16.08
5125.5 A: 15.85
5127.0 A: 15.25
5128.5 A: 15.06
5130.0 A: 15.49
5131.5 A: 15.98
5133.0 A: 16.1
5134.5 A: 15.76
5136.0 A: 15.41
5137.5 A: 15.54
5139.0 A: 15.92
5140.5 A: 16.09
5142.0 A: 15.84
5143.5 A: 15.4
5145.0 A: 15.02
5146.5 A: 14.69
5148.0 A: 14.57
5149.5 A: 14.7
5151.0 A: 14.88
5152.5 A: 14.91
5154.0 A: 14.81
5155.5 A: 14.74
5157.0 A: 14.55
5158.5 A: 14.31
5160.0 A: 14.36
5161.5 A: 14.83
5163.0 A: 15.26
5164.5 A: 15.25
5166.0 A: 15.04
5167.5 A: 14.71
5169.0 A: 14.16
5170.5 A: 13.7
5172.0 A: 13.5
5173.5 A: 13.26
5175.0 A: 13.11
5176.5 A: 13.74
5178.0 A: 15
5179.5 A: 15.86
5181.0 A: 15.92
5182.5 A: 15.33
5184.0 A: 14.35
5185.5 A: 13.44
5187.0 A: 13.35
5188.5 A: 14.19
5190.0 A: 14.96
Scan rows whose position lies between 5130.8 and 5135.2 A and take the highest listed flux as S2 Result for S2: 16.1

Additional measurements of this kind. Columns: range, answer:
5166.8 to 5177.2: 14.71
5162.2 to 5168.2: 15.26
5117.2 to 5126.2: 16.29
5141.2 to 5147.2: 15.84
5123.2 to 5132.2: 16.08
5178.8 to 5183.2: 15.92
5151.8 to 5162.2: 14.91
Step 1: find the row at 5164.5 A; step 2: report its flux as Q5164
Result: 15.25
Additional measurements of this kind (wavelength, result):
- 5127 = 15.25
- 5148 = 14.57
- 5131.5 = 15.98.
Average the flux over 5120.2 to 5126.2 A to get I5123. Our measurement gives 16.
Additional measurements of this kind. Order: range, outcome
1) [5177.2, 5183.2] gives 15.5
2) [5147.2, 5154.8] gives 14.8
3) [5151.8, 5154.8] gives 14.9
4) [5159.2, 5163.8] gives 14.8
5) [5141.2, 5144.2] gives 15.6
